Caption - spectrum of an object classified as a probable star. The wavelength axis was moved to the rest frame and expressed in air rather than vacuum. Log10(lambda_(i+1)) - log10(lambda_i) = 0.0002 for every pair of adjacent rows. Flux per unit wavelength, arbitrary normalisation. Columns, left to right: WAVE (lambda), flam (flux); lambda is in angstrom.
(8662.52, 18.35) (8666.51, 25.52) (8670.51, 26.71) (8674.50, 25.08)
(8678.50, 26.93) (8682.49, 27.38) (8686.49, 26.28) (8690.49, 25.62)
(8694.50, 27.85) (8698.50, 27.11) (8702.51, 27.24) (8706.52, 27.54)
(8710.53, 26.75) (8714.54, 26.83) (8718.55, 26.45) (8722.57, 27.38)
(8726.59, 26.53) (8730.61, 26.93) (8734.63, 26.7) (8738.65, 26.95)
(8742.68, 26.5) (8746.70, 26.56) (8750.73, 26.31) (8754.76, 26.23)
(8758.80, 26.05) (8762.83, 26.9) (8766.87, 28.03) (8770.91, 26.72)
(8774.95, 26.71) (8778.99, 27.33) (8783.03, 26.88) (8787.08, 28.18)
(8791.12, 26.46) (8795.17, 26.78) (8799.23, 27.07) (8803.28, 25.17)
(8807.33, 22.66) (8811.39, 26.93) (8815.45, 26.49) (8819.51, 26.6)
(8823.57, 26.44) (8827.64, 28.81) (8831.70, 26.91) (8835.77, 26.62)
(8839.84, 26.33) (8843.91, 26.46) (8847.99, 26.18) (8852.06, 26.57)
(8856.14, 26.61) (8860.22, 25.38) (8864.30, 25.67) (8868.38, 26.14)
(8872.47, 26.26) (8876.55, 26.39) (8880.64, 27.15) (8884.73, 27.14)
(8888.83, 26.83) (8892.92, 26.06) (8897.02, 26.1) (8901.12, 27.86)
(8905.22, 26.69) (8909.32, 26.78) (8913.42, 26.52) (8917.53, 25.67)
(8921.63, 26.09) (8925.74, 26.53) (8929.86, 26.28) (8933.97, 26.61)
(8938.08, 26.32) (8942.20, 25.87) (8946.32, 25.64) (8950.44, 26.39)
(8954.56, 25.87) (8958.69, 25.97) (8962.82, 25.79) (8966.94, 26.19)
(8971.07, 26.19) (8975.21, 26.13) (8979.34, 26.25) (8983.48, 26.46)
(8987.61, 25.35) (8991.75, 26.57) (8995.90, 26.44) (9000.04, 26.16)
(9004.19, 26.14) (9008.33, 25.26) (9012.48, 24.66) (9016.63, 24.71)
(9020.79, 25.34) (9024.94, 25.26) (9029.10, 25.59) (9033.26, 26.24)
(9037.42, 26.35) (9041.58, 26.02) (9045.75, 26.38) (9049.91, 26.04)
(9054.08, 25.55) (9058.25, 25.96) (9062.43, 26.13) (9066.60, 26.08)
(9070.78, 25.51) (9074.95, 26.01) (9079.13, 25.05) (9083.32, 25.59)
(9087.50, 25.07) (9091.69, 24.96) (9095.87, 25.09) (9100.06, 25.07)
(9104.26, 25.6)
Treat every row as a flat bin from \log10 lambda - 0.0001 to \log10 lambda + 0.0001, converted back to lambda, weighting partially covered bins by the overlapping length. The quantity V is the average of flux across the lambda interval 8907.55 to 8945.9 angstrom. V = 26.3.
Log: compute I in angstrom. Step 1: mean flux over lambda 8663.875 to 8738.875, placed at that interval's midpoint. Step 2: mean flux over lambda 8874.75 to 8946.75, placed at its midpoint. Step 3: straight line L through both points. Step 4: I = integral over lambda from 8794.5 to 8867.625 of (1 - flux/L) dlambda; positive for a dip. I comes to 0.68 angstrom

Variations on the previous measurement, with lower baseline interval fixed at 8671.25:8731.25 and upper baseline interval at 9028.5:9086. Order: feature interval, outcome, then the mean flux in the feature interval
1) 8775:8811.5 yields 0.26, 26.4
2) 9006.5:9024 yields 0.67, 25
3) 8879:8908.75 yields -0.59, 26.8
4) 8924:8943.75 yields -0.10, 26.3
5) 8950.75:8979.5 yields 0.07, 26.1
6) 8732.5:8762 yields 0.20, 26.5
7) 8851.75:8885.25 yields 0.06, 26.3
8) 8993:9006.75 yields -0.10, 26.2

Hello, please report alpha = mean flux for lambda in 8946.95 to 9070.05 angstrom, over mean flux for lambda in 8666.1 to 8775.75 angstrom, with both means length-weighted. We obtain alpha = 0.97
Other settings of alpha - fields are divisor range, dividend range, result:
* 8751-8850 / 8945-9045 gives 0.97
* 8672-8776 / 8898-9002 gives 0.98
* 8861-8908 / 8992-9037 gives 0.97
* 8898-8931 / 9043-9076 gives 0.98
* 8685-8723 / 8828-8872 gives 0.98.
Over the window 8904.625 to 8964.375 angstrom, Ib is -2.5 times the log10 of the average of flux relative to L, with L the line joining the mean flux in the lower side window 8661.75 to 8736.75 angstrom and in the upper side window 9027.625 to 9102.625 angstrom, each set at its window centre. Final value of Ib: -0.01 mag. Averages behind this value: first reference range 26.4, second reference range 25.7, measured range 26.2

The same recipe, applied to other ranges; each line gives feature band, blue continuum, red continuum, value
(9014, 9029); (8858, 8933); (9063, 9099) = 0.03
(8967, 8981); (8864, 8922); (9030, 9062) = 0.00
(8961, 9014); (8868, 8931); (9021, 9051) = 0.01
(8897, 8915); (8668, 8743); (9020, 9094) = -0.03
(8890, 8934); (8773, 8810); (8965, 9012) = -0.01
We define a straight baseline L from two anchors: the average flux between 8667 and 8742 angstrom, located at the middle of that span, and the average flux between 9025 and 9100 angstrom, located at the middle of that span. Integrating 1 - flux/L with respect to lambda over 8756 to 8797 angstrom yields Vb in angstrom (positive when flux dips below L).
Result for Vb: -0.7 angstrom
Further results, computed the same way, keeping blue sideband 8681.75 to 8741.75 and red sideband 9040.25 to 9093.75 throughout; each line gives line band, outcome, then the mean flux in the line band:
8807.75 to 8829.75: -0.2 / 26.7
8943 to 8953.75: 0.1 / 26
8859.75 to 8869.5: 0.2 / 25.8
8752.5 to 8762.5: 0.2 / 26.3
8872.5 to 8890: -0.3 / 26.8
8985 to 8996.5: -0.1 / 26.1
